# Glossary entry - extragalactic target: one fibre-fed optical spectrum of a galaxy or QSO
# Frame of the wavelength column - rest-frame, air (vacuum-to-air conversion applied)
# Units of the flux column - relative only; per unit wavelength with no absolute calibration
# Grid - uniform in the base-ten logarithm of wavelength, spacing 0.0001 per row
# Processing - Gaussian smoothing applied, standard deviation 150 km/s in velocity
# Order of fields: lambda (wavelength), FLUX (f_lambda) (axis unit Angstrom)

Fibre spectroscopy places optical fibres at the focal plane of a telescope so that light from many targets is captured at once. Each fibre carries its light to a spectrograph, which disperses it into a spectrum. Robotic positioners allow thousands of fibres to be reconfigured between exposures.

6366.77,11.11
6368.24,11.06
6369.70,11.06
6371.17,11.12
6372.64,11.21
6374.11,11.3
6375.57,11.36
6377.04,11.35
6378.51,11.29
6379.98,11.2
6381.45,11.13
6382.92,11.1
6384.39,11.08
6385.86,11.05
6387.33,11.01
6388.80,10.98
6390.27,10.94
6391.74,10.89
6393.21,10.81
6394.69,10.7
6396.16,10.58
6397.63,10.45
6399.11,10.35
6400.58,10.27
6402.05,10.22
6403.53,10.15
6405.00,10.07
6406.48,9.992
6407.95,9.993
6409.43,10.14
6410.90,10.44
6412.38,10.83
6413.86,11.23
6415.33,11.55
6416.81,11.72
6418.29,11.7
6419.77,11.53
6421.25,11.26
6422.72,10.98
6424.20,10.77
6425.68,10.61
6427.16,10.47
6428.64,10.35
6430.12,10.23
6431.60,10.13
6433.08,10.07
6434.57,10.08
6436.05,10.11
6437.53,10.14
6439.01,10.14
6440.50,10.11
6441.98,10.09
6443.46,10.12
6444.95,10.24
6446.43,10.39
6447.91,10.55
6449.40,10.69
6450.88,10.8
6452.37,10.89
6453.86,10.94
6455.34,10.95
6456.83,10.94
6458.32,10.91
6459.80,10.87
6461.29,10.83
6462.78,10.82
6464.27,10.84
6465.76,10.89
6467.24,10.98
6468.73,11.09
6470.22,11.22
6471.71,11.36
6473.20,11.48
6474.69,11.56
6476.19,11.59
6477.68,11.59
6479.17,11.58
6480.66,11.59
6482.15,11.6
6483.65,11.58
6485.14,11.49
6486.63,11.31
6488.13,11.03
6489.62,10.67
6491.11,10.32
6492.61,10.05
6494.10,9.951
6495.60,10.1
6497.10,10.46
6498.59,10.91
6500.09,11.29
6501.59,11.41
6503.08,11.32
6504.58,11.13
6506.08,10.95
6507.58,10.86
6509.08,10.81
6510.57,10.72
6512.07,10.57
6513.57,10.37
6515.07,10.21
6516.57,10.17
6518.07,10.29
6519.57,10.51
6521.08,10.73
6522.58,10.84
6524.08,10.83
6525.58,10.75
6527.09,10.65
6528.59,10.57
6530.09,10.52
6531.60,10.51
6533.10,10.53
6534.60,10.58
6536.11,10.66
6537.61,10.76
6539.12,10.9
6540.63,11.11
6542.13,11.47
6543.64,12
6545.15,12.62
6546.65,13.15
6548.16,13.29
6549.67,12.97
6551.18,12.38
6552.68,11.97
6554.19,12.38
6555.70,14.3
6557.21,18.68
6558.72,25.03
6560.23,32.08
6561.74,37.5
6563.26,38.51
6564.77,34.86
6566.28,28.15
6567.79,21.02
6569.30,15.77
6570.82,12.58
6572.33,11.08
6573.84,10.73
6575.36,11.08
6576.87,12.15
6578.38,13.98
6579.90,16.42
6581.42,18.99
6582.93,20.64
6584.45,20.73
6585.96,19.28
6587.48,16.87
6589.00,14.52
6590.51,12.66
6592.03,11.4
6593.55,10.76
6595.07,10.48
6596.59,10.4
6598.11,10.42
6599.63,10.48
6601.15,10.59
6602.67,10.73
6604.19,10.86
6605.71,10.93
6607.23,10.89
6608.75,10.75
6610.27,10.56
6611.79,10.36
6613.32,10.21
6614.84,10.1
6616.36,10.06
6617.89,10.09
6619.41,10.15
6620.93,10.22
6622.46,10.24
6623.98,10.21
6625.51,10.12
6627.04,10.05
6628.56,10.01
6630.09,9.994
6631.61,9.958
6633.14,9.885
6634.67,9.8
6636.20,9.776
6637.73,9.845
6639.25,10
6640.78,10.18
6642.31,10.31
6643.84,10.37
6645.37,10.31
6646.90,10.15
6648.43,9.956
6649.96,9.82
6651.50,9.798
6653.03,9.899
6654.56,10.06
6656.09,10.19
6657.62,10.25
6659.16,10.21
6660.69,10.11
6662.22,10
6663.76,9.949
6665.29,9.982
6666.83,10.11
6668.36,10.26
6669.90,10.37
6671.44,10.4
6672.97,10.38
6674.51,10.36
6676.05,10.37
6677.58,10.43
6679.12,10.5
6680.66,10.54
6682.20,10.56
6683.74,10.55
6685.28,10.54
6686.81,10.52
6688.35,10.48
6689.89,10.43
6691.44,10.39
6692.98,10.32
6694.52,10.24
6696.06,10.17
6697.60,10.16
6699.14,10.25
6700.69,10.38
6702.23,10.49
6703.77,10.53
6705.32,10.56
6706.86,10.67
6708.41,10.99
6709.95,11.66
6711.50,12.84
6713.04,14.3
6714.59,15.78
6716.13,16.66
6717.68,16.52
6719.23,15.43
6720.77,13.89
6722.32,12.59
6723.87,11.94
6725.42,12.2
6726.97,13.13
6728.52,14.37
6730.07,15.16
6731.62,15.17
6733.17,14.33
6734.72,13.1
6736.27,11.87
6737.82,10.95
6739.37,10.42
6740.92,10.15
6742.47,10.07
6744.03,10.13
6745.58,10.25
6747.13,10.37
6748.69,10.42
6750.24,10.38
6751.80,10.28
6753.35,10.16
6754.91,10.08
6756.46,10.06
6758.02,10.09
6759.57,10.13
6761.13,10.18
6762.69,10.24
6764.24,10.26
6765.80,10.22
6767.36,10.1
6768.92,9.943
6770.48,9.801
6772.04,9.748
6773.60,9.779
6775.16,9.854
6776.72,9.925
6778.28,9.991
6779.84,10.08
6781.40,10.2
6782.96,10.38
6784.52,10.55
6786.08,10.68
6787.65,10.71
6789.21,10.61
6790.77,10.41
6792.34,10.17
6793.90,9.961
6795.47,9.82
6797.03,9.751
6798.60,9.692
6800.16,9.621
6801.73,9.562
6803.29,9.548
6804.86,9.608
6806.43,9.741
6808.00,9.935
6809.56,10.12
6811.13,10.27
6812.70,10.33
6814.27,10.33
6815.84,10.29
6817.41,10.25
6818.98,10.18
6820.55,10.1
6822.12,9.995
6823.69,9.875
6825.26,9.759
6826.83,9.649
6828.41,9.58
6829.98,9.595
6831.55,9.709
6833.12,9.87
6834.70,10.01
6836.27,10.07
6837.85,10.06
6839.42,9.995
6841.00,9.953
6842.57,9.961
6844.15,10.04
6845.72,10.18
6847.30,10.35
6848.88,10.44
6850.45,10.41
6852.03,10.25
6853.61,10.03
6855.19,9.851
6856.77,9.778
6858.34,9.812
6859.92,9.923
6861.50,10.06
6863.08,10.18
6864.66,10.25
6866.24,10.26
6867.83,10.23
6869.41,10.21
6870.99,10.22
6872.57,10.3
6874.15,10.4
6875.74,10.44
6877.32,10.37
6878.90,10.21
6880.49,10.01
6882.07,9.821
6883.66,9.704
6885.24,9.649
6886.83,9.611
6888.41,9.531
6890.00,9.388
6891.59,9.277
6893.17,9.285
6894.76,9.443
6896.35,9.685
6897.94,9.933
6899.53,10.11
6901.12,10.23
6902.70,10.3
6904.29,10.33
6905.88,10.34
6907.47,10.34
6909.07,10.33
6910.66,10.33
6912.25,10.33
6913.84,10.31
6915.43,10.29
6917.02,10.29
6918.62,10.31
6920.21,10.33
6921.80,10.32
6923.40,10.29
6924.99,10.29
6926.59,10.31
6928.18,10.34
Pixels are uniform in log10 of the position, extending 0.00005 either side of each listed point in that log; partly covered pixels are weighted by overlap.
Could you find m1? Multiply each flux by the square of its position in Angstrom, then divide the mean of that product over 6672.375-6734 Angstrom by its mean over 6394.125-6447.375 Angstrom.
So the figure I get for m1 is 1.2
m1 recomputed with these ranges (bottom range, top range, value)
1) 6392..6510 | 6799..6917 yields 1.05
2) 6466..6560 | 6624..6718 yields 0.96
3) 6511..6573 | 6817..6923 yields 0.74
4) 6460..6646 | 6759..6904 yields 0.86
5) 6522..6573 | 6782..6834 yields 0.68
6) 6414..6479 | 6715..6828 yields 1.11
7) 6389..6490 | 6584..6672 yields 1.06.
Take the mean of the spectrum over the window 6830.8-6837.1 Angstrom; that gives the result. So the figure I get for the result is 9.91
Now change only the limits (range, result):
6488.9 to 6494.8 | 10.3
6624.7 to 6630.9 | 10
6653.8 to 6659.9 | 10.2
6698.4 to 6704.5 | 10.4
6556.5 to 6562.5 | 28.4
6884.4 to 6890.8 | 9.55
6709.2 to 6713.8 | 12.9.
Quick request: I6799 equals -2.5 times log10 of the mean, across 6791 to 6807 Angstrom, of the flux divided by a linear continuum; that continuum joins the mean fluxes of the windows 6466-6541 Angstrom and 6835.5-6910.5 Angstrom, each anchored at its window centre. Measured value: 0.05 mag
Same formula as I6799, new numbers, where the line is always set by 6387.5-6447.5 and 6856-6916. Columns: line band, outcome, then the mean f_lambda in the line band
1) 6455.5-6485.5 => -0.07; 11.2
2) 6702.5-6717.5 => -0.24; 12.7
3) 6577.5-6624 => -0.20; 12.4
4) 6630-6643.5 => 0.03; 9.99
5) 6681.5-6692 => -0.03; 10.5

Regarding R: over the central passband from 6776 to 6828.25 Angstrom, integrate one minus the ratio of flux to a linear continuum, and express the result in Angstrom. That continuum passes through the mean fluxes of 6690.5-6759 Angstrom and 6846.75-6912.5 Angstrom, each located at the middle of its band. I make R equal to 4.1 Angstrom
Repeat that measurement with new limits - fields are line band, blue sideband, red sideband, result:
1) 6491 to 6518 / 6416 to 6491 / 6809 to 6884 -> 0.32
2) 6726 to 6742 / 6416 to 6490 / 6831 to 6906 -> -3.91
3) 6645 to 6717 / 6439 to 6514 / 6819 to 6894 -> -2.35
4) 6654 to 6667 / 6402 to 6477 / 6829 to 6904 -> 0.30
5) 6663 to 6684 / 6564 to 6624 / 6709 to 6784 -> 3.69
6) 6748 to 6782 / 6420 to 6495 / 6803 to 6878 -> 0.40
